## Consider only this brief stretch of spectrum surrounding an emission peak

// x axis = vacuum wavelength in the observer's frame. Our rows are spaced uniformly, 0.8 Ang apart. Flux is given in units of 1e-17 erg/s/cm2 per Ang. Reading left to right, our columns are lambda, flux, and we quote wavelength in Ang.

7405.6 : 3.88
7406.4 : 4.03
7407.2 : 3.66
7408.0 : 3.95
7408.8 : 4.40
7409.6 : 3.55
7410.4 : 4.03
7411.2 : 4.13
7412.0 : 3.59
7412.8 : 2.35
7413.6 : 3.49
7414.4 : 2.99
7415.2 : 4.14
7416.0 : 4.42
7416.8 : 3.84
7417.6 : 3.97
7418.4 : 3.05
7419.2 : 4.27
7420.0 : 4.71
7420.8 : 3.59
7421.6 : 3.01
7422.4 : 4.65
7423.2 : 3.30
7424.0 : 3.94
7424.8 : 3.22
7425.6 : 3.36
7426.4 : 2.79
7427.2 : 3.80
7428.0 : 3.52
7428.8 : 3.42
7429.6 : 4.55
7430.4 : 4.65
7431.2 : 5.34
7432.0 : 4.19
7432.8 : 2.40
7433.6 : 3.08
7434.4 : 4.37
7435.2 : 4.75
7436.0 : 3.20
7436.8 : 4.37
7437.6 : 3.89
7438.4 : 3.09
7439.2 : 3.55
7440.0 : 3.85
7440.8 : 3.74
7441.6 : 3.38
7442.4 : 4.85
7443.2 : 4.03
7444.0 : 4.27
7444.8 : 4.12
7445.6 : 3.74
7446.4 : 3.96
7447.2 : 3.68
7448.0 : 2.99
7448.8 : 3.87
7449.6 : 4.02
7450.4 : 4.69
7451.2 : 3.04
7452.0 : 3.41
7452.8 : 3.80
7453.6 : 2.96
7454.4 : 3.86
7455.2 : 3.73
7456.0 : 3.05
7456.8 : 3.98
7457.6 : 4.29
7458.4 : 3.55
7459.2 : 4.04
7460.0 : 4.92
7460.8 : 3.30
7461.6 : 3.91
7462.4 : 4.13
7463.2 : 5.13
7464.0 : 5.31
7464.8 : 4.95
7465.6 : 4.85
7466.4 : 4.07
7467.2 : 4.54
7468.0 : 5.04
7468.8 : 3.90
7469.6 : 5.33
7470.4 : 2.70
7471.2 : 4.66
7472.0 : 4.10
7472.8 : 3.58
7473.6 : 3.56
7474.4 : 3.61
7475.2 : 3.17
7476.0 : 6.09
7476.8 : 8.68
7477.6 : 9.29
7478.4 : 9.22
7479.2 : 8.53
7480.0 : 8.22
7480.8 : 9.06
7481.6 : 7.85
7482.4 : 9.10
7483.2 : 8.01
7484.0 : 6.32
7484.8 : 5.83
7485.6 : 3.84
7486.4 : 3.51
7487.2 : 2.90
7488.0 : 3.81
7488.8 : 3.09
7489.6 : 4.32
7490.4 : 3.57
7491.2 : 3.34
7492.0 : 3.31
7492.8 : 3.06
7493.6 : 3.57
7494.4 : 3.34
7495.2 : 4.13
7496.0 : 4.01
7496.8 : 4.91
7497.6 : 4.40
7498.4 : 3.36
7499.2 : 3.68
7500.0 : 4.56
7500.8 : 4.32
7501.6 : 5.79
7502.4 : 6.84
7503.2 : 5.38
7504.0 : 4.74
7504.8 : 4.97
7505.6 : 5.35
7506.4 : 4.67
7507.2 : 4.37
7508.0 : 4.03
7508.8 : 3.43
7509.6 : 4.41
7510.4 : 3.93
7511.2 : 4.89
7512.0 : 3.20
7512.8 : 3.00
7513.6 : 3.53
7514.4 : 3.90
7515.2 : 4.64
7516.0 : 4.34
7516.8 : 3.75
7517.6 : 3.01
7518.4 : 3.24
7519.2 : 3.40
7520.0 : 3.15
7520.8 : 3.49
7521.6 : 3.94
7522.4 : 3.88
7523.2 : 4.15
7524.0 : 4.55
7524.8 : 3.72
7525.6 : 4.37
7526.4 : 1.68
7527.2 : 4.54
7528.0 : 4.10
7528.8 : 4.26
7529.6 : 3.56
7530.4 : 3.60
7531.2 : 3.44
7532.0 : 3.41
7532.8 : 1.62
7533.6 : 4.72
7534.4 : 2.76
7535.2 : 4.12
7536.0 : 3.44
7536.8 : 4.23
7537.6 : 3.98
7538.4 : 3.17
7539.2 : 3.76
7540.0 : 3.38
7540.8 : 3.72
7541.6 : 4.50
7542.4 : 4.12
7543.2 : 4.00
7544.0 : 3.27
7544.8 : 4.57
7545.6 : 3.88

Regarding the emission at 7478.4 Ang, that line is Halpha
